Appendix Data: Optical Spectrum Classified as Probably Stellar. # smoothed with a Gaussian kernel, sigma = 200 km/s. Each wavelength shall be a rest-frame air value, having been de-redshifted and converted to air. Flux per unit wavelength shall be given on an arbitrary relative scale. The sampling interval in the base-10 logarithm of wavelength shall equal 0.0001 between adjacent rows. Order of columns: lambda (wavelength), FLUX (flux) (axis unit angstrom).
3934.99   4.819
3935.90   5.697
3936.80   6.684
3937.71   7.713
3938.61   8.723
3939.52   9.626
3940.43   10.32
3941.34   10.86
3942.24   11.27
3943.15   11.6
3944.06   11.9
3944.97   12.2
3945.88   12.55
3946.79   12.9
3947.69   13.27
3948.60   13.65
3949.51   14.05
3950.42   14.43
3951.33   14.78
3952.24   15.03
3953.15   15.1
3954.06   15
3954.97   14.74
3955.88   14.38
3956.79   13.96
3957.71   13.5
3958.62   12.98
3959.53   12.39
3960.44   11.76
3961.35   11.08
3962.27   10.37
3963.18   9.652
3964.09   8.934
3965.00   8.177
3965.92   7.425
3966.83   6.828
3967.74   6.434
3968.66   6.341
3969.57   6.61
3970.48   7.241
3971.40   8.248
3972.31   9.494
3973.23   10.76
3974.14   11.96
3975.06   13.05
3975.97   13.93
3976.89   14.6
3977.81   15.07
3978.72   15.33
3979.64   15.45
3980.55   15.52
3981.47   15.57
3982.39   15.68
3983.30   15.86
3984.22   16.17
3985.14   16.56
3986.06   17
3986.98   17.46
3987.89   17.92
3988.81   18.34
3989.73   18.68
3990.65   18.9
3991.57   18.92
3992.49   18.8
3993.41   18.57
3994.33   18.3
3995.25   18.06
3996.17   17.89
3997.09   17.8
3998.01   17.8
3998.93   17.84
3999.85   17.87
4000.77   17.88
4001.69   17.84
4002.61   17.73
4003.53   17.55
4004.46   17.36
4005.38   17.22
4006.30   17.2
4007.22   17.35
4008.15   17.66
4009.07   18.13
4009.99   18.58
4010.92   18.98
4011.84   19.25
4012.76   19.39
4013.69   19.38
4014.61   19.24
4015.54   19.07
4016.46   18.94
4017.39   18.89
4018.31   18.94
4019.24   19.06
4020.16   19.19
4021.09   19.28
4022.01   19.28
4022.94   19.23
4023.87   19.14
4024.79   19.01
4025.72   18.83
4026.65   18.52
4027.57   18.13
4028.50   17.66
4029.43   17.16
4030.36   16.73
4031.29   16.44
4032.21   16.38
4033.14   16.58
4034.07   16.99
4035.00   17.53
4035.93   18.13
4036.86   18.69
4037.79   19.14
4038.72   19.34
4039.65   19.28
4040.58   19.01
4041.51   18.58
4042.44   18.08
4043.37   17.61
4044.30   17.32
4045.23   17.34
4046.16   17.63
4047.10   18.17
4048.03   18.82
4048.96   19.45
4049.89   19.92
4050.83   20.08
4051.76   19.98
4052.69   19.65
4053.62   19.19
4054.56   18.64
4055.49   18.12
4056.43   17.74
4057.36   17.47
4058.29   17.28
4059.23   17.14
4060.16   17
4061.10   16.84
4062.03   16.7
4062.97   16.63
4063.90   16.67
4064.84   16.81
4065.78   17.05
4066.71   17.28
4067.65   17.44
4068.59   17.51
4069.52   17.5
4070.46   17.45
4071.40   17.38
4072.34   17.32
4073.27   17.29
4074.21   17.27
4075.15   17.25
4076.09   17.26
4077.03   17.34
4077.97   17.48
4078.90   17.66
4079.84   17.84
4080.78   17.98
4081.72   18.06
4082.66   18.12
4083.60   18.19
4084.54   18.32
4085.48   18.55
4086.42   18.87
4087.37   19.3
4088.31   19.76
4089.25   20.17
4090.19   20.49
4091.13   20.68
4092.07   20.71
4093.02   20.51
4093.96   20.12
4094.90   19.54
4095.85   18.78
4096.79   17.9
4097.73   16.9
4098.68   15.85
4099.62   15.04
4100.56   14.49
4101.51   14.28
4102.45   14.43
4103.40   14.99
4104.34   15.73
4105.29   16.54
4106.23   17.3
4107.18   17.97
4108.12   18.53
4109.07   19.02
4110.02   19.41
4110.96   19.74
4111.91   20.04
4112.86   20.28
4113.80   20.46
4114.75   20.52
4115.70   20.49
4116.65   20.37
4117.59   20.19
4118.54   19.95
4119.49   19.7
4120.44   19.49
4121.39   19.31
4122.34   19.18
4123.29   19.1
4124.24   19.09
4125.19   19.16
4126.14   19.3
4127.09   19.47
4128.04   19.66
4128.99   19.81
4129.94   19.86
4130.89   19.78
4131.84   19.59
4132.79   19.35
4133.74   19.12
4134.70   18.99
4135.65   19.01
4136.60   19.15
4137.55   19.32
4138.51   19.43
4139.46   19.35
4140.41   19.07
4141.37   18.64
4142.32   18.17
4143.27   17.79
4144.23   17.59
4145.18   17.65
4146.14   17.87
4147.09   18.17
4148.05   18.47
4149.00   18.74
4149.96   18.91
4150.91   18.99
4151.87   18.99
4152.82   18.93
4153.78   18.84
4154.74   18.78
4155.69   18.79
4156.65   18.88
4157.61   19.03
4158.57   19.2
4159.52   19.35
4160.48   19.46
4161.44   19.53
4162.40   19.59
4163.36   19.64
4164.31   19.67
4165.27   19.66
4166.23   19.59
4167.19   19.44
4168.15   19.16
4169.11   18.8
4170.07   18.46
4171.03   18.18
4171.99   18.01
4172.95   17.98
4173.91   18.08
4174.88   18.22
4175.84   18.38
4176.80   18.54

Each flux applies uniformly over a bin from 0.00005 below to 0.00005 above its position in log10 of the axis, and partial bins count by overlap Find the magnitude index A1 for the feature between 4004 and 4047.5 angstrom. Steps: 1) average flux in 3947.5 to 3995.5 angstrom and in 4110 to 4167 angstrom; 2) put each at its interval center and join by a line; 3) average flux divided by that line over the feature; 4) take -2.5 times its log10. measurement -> -0.18 mag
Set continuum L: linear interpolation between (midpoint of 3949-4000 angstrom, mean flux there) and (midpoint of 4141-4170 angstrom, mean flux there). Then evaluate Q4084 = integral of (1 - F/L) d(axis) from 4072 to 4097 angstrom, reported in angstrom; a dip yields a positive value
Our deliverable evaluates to -2.5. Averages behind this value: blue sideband 14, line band 18.6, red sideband 18.9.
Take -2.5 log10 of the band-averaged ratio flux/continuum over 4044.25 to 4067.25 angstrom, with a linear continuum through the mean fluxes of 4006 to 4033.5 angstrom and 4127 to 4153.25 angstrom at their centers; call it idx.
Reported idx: 0.04 mag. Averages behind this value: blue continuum 18.4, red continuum 18.9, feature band 18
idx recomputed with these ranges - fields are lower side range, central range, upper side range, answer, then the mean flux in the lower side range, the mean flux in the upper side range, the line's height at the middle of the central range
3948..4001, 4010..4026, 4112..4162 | -0.23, 14.1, 19.2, 15.4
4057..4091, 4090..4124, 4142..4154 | -0.03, 17.8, 18.4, 18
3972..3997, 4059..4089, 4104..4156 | 0.02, 16.1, 19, 17.9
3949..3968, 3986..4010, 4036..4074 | -0.24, 12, 18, 14.5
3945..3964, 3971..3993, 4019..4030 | 0.00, 13.2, 18.7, 15.3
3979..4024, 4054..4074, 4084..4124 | 0.07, 18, 18.6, 18.4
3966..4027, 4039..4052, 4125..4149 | -0.08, 16.4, 18.9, 17.3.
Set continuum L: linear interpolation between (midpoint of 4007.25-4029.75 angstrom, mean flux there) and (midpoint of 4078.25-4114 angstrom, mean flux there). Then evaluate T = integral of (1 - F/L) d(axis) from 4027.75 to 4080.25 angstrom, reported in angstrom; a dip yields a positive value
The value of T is 2.0 angstrom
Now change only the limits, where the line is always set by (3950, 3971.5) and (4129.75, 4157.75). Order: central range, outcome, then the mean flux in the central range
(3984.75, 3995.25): -4.9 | 18.1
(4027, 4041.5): -3.7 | 17.8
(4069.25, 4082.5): -1.3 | 17.5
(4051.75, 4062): -1.9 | 18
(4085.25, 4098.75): -2.2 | 19.3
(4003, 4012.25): -3.4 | 17.9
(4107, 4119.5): -1.6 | 19.8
